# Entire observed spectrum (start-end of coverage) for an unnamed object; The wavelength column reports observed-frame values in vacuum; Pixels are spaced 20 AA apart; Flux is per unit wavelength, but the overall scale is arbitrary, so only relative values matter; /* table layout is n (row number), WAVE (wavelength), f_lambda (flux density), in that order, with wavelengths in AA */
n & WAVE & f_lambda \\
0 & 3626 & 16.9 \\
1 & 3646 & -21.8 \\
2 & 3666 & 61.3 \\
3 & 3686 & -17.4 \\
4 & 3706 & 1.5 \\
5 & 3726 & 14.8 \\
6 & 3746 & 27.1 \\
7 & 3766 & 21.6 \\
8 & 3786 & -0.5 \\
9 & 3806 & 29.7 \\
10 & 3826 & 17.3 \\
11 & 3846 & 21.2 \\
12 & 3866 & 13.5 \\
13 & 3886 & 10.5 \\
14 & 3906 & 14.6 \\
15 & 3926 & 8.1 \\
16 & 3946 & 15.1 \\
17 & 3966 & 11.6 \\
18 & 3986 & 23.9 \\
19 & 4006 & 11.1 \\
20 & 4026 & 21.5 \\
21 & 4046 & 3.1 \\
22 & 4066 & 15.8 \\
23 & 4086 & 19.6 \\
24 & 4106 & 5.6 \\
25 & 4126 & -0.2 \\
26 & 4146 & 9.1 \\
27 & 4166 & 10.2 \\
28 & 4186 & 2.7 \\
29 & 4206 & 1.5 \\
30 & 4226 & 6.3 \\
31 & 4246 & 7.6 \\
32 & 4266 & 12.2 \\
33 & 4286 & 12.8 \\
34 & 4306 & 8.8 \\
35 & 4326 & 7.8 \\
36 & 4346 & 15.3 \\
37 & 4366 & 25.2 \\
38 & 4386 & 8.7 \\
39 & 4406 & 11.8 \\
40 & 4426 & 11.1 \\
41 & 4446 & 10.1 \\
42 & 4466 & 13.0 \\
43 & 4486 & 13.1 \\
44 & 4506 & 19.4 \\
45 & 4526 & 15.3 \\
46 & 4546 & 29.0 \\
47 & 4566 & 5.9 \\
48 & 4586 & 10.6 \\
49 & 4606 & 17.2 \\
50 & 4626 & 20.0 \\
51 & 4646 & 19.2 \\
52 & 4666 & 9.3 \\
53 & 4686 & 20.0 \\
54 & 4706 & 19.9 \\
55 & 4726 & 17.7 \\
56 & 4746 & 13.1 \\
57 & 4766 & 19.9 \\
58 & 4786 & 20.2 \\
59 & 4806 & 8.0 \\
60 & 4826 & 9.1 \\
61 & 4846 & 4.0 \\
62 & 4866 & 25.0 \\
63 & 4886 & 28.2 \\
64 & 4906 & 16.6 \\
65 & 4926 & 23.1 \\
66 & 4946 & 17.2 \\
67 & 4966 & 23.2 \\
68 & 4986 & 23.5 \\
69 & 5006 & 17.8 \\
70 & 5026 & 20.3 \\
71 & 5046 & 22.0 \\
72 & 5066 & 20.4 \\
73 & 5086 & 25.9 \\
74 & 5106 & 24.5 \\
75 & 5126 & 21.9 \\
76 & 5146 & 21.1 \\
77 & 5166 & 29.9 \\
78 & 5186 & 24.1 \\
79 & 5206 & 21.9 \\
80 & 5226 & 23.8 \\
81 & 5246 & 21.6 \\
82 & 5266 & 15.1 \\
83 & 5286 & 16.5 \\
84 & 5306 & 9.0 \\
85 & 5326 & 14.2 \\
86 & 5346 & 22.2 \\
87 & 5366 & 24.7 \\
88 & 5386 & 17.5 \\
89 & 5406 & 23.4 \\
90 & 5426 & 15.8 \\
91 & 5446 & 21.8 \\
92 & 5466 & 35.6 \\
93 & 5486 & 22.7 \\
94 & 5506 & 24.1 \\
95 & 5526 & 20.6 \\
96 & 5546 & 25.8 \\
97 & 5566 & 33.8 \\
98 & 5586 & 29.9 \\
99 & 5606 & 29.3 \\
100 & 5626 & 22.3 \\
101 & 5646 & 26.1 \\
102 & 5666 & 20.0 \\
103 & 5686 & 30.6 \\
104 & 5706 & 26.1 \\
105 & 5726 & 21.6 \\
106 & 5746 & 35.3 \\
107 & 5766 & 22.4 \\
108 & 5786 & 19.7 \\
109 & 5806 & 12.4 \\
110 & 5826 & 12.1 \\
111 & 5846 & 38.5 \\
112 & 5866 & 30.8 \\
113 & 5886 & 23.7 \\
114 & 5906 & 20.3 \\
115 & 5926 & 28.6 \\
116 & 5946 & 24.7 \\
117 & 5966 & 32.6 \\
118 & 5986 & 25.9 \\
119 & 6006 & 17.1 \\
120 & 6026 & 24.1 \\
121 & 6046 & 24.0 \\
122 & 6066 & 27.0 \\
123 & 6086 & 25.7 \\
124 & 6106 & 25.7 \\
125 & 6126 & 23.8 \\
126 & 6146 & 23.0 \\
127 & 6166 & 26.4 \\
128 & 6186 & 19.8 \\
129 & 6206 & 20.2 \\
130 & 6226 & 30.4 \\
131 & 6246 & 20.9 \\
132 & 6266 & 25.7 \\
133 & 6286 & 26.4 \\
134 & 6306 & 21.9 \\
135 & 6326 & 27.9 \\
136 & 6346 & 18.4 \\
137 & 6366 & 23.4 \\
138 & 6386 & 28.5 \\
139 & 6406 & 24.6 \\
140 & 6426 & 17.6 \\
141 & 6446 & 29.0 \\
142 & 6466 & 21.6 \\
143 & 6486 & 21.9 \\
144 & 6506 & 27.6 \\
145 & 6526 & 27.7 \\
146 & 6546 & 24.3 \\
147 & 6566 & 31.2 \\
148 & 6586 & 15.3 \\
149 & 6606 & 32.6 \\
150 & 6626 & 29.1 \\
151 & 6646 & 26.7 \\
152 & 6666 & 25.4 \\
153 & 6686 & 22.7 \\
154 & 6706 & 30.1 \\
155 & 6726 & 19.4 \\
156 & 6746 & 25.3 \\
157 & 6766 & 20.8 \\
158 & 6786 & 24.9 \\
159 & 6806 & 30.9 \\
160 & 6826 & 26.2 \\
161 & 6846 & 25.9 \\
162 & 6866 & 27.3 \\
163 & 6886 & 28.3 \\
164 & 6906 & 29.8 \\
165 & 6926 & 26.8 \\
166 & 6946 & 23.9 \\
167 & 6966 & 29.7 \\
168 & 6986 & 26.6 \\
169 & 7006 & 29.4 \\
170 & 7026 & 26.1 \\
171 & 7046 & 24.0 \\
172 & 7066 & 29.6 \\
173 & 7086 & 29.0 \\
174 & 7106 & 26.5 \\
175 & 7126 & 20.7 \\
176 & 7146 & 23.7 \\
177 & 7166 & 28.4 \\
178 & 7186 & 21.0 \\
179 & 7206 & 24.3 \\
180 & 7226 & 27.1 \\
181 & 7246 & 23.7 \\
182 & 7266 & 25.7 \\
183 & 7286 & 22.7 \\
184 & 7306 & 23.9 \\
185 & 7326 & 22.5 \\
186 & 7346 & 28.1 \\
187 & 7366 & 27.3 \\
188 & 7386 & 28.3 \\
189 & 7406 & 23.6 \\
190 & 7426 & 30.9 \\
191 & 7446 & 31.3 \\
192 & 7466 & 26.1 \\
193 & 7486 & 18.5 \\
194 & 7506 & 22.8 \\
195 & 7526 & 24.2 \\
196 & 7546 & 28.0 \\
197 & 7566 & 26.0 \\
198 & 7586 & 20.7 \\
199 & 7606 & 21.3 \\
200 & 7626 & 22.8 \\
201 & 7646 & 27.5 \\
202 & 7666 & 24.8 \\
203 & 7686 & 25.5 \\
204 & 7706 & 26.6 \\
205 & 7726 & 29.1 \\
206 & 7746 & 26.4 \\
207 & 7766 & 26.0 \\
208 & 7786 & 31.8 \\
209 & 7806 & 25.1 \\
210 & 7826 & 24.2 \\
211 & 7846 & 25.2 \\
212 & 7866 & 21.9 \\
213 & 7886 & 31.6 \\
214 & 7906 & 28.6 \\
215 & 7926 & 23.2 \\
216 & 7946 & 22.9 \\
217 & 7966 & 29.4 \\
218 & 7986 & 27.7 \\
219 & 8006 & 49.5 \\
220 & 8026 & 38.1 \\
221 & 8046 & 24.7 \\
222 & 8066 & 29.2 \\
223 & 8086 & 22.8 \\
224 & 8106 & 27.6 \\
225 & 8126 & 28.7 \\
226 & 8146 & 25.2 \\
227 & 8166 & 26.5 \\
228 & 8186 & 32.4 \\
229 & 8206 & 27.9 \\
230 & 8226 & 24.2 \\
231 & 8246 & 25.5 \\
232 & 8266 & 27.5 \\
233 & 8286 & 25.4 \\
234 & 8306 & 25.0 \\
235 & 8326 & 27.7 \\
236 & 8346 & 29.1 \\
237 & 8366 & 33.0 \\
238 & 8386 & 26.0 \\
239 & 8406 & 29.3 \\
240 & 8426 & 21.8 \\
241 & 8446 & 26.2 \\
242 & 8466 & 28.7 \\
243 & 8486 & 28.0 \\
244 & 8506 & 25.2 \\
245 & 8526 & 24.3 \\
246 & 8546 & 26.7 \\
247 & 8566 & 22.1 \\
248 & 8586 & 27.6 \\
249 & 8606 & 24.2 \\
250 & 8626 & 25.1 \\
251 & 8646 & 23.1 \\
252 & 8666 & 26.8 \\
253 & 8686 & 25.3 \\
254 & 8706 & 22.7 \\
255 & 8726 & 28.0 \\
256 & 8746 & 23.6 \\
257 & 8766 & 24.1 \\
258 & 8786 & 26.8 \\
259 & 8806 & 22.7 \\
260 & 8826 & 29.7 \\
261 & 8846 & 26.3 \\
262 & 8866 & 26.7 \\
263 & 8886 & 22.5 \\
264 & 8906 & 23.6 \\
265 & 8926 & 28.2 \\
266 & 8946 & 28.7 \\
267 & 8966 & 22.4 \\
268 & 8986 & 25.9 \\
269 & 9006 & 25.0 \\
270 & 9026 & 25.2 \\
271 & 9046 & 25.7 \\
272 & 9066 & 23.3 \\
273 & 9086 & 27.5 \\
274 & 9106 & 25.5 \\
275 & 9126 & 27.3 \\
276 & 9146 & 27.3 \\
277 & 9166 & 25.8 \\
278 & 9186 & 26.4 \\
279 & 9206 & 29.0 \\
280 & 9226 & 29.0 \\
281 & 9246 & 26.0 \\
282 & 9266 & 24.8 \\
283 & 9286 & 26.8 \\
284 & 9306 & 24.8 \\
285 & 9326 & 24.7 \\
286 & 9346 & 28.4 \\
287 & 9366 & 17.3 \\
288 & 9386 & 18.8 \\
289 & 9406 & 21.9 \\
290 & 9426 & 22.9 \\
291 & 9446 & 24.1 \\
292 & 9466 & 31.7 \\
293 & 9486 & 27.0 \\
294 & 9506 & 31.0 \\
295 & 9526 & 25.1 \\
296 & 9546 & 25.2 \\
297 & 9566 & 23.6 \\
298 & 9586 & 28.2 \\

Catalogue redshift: 0.22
